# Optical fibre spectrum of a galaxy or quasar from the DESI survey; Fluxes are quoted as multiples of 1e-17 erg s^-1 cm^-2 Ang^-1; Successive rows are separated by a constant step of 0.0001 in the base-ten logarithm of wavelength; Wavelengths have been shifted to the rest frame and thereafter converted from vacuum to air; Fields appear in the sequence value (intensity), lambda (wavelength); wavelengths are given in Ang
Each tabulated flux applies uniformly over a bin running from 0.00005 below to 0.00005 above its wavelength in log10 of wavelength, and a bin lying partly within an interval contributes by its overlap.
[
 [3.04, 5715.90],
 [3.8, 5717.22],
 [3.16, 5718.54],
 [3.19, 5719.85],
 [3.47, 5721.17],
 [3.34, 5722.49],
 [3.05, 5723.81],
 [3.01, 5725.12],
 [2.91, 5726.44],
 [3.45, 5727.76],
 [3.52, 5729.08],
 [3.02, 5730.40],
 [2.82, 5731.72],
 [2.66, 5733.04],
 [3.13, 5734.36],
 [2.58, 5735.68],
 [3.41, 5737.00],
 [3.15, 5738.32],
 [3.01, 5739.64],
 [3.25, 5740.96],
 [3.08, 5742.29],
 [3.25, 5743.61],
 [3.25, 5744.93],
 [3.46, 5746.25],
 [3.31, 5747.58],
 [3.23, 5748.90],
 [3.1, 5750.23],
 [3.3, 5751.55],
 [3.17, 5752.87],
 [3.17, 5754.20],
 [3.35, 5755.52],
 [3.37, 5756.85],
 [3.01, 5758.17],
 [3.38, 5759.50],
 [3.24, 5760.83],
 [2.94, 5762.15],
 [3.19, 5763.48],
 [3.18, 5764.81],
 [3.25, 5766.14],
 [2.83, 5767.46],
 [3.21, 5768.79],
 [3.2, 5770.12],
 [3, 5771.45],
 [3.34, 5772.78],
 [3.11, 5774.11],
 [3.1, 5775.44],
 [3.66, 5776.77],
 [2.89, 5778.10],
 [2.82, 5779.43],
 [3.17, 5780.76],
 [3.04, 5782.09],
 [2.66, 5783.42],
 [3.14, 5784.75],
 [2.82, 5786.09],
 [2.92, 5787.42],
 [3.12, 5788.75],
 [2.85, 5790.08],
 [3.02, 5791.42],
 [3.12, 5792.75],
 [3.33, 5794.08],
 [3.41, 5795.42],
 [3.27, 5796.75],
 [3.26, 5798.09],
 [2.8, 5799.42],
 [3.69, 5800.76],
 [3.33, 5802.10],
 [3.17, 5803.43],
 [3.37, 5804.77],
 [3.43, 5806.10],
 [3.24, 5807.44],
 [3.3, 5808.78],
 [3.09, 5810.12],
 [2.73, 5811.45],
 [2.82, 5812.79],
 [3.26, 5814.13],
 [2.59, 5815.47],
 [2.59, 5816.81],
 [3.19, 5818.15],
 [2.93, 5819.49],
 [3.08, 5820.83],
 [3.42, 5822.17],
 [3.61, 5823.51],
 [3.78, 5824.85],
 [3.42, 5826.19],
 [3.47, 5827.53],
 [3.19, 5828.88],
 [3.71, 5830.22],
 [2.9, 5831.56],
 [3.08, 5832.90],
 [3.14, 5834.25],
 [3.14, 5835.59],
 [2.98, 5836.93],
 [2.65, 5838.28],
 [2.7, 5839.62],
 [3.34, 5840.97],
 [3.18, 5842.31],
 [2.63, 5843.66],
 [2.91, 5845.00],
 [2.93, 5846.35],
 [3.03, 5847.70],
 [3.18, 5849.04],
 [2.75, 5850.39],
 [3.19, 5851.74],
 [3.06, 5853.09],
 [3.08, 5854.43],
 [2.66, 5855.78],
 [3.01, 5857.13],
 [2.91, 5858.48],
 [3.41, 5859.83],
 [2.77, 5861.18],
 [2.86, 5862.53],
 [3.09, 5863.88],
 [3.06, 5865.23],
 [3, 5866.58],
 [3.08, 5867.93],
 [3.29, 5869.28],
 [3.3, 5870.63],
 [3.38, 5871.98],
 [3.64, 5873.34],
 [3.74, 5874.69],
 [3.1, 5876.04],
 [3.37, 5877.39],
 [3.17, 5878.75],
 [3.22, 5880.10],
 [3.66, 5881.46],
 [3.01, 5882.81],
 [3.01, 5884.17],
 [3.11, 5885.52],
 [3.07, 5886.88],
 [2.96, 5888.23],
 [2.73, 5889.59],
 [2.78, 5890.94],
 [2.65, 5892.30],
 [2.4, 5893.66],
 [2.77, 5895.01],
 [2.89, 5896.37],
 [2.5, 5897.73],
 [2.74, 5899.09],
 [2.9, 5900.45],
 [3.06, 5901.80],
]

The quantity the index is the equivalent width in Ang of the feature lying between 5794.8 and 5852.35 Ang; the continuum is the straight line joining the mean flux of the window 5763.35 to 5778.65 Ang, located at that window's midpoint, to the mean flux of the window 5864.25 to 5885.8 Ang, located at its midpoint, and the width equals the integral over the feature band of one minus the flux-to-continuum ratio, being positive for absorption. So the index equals 1.4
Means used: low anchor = 3.16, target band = 3.14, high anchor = 3.26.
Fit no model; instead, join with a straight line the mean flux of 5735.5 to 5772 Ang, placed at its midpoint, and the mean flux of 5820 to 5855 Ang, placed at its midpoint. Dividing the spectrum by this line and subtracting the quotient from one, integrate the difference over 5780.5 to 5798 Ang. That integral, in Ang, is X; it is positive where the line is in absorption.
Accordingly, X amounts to 0.5 Ang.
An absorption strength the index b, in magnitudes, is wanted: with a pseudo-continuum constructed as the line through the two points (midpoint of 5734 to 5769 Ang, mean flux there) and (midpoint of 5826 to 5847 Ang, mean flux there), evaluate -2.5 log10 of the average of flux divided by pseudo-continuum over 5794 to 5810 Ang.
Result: -0.06 mag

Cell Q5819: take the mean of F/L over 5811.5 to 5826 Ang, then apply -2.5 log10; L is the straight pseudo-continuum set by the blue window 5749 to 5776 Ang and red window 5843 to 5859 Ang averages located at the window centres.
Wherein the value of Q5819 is -0.033 mag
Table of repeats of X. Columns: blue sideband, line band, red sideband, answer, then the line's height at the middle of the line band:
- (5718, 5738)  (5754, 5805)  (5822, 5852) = -0.29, 3.13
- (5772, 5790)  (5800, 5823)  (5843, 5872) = -0.70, 3.04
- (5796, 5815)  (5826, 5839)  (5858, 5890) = 0.11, 3.18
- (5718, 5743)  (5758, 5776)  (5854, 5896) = -0.23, 3.11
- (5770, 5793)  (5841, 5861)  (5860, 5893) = 0.70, 3.11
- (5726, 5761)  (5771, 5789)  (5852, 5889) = 0.62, 3.16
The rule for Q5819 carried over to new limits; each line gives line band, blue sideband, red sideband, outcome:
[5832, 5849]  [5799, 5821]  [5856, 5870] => 0.03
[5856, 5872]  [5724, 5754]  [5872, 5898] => 0.00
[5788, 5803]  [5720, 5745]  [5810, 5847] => -0.03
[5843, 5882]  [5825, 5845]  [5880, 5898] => -0.04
